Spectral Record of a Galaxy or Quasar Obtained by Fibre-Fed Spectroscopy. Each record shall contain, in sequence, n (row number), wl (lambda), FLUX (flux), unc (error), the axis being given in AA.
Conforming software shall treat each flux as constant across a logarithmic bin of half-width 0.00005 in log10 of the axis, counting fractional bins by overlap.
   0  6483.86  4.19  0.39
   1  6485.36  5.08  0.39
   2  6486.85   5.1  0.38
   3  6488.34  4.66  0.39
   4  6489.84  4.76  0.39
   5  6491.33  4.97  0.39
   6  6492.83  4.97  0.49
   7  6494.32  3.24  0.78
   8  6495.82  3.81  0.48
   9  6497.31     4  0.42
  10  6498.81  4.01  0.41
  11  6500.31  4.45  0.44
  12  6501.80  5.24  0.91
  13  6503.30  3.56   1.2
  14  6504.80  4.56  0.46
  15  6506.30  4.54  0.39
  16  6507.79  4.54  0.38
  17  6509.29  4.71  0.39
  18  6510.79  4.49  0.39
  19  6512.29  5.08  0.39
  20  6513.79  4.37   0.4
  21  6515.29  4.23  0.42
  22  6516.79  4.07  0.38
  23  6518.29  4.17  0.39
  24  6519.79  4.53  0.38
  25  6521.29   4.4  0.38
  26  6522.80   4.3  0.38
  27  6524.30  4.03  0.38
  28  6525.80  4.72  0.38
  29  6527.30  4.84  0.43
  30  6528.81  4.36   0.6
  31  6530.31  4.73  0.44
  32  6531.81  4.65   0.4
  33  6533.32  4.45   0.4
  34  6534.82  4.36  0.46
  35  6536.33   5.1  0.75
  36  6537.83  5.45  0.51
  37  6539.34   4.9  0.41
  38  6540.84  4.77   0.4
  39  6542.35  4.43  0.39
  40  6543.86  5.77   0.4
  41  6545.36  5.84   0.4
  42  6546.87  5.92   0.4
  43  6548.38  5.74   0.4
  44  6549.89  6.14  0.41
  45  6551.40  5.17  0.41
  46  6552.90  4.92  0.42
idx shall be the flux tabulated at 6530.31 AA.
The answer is 4.73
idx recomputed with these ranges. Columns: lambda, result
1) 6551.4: 5.17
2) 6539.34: 4.9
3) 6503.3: 3.56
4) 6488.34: 4.66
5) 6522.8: 4.3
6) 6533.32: 4.45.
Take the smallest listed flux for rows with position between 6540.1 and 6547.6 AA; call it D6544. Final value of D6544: 4.43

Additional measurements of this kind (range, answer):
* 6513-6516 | 4.23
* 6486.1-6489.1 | 4.66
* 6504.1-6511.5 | 4.49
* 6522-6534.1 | 4.03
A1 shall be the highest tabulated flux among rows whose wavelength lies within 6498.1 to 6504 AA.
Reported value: 5.24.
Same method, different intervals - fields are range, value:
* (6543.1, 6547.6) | 5.92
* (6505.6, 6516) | 5.08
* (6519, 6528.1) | 4.84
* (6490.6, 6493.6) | 4.97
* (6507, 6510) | 4.71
